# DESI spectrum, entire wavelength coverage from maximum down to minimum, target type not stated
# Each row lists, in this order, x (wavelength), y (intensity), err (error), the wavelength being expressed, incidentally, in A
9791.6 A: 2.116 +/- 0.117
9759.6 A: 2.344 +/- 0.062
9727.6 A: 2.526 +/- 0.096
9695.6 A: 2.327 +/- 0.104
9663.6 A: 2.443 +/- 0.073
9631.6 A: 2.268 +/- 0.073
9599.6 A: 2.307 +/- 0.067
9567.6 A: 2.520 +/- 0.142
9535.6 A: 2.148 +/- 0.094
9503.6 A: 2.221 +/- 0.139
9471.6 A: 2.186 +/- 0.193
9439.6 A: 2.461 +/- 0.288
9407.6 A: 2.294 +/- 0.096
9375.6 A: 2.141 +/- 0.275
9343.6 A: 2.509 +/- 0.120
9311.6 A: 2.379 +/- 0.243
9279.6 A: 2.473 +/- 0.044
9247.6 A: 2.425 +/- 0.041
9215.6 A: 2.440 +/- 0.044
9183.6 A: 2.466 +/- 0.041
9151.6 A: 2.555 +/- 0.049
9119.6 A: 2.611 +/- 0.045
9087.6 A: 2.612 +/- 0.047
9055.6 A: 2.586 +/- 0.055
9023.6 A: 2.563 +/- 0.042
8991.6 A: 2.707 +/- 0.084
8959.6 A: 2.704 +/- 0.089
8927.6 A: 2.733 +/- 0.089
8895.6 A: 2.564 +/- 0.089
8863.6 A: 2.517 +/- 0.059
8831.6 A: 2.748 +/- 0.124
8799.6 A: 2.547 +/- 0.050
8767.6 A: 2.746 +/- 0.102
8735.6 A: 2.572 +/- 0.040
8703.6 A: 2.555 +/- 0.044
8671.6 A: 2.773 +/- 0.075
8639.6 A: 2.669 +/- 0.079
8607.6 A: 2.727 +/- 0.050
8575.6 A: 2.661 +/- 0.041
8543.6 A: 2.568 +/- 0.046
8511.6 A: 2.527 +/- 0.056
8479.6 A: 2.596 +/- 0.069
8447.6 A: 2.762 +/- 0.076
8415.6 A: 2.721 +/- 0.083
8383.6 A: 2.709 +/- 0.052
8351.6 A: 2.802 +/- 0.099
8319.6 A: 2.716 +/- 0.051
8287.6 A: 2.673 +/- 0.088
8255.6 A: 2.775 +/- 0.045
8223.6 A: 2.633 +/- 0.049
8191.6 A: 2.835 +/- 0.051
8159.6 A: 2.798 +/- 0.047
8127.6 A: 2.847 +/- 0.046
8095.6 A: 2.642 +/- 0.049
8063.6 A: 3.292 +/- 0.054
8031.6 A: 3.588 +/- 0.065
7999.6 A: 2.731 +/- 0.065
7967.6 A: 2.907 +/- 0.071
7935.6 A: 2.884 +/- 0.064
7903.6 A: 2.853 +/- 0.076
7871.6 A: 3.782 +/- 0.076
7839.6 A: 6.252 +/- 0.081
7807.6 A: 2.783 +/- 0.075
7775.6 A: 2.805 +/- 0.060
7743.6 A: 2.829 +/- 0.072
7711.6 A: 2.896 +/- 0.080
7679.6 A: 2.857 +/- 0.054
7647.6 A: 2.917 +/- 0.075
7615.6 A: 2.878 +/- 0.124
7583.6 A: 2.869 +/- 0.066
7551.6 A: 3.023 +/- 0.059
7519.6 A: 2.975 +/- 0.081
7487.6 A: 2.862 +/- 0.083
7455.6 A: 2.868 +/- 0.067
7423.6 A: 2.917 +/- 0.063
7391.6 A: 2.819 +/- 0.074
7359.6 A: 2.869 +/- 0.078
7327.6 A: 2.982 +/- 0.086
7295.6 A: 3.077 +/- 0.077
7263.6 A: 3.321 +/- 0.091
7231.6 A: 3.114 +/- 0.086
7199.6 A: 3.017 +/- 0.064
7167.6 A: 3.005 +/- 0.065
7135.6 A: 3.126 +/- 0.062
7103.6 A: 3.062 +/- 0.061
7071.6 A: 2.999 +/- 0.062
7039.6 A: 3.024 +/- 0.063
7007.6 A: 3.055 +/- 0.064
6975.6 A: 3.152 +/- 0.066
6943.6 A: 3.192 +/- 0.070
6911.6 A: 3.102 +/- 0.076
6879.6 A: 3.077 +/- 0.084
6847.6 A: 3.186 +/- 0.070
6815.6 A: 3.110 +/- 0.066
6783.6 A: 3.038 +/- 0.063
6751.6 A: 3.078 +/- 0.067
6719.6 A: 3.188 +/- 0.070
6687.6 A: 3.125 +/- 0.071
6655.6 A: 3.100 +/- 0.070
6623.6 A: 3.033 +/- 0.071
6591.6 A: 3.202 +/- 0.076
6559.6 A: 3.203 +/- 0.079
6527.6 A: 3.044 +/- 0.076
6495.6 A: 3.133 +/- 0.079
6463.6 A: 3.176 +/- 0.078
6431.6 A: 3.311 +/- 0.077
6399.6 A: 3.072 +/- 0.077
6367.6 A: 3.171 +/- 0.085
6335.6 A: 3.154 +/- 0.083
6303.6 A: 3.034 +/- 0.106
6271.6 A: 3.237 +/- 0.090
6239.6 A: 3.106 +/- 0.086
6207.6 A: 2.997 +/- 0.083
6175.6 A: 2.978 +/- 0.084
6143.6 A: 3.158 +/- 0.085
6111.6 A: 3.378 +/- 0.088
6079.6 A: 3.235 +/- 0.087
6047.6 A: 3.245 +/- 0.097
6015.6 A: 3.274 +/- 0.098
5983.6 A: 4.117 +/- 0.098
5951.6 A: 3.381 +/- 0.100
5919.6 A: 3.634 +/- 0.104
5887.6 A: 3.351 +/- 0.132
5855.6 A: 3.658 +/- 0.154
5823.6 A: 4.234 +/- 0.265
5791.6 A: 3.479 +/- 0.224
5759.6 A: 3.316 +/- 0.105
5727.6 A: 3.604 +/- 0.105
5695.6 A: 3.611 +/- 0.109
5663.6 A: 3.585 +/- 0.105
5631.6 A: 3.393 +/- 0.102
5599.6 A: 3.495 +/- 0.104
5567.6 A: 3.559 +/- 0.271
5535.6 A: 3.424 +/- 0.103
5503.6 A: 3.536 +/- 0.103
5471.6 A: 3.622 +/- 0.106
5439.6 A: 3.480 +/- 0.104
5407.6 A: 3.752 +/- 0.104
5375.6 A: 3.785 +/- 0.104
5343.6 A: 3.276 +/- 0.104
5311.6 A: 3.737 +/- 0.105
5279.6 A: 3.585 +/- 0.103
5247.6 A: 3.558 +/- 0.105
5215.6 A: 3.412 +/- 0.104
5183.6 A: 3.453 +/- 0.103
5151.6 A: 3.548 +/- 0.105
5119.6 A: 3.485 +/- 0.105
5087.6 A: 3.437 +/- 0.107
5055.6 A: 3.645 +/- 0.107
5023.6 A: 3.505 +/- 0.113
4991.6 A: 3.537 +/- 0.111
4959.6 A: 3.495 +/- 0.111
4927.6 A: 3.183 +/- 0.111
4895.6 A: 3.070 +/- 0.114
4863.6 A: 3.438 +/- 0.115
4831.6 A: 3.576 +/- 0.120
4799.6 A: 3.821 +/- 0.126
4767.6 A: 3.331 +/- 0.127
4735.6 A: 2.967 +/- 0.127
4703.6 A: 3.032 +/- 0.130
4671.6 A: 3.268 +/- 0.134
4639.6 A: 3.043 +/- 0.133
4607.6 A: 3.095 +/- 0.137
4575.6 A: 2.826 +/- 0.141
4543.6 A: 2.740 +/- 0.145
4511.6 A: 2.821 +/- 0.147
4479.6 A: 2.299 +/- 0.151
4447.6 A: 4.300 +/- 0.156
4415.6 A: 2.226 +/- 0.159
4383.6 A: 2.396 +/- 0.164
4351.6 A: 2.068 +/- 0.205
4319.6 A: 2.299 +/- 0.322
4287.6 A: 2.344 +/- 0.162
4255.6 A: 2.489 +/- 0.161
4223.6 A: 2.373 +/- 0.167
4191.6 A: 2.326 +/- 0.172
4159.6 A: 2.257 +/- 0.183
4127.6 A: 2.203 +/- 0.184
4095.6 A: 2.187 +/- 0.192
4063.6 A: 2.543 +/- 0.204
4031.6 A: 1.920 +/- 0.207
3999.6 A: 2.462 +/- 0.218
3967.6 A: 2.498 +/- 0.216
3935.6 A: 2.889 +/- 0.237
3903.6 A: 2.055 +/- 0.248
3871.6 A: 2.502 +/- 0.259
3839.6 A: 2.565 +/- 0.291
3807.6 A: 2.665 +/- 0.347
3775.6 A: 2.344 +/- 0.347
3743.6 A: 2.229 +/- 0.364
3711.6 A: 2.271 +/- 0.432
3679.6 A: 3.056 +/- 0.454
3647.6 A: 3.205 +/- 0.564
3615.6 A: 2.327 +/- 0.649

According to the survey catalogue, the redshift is 0.20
